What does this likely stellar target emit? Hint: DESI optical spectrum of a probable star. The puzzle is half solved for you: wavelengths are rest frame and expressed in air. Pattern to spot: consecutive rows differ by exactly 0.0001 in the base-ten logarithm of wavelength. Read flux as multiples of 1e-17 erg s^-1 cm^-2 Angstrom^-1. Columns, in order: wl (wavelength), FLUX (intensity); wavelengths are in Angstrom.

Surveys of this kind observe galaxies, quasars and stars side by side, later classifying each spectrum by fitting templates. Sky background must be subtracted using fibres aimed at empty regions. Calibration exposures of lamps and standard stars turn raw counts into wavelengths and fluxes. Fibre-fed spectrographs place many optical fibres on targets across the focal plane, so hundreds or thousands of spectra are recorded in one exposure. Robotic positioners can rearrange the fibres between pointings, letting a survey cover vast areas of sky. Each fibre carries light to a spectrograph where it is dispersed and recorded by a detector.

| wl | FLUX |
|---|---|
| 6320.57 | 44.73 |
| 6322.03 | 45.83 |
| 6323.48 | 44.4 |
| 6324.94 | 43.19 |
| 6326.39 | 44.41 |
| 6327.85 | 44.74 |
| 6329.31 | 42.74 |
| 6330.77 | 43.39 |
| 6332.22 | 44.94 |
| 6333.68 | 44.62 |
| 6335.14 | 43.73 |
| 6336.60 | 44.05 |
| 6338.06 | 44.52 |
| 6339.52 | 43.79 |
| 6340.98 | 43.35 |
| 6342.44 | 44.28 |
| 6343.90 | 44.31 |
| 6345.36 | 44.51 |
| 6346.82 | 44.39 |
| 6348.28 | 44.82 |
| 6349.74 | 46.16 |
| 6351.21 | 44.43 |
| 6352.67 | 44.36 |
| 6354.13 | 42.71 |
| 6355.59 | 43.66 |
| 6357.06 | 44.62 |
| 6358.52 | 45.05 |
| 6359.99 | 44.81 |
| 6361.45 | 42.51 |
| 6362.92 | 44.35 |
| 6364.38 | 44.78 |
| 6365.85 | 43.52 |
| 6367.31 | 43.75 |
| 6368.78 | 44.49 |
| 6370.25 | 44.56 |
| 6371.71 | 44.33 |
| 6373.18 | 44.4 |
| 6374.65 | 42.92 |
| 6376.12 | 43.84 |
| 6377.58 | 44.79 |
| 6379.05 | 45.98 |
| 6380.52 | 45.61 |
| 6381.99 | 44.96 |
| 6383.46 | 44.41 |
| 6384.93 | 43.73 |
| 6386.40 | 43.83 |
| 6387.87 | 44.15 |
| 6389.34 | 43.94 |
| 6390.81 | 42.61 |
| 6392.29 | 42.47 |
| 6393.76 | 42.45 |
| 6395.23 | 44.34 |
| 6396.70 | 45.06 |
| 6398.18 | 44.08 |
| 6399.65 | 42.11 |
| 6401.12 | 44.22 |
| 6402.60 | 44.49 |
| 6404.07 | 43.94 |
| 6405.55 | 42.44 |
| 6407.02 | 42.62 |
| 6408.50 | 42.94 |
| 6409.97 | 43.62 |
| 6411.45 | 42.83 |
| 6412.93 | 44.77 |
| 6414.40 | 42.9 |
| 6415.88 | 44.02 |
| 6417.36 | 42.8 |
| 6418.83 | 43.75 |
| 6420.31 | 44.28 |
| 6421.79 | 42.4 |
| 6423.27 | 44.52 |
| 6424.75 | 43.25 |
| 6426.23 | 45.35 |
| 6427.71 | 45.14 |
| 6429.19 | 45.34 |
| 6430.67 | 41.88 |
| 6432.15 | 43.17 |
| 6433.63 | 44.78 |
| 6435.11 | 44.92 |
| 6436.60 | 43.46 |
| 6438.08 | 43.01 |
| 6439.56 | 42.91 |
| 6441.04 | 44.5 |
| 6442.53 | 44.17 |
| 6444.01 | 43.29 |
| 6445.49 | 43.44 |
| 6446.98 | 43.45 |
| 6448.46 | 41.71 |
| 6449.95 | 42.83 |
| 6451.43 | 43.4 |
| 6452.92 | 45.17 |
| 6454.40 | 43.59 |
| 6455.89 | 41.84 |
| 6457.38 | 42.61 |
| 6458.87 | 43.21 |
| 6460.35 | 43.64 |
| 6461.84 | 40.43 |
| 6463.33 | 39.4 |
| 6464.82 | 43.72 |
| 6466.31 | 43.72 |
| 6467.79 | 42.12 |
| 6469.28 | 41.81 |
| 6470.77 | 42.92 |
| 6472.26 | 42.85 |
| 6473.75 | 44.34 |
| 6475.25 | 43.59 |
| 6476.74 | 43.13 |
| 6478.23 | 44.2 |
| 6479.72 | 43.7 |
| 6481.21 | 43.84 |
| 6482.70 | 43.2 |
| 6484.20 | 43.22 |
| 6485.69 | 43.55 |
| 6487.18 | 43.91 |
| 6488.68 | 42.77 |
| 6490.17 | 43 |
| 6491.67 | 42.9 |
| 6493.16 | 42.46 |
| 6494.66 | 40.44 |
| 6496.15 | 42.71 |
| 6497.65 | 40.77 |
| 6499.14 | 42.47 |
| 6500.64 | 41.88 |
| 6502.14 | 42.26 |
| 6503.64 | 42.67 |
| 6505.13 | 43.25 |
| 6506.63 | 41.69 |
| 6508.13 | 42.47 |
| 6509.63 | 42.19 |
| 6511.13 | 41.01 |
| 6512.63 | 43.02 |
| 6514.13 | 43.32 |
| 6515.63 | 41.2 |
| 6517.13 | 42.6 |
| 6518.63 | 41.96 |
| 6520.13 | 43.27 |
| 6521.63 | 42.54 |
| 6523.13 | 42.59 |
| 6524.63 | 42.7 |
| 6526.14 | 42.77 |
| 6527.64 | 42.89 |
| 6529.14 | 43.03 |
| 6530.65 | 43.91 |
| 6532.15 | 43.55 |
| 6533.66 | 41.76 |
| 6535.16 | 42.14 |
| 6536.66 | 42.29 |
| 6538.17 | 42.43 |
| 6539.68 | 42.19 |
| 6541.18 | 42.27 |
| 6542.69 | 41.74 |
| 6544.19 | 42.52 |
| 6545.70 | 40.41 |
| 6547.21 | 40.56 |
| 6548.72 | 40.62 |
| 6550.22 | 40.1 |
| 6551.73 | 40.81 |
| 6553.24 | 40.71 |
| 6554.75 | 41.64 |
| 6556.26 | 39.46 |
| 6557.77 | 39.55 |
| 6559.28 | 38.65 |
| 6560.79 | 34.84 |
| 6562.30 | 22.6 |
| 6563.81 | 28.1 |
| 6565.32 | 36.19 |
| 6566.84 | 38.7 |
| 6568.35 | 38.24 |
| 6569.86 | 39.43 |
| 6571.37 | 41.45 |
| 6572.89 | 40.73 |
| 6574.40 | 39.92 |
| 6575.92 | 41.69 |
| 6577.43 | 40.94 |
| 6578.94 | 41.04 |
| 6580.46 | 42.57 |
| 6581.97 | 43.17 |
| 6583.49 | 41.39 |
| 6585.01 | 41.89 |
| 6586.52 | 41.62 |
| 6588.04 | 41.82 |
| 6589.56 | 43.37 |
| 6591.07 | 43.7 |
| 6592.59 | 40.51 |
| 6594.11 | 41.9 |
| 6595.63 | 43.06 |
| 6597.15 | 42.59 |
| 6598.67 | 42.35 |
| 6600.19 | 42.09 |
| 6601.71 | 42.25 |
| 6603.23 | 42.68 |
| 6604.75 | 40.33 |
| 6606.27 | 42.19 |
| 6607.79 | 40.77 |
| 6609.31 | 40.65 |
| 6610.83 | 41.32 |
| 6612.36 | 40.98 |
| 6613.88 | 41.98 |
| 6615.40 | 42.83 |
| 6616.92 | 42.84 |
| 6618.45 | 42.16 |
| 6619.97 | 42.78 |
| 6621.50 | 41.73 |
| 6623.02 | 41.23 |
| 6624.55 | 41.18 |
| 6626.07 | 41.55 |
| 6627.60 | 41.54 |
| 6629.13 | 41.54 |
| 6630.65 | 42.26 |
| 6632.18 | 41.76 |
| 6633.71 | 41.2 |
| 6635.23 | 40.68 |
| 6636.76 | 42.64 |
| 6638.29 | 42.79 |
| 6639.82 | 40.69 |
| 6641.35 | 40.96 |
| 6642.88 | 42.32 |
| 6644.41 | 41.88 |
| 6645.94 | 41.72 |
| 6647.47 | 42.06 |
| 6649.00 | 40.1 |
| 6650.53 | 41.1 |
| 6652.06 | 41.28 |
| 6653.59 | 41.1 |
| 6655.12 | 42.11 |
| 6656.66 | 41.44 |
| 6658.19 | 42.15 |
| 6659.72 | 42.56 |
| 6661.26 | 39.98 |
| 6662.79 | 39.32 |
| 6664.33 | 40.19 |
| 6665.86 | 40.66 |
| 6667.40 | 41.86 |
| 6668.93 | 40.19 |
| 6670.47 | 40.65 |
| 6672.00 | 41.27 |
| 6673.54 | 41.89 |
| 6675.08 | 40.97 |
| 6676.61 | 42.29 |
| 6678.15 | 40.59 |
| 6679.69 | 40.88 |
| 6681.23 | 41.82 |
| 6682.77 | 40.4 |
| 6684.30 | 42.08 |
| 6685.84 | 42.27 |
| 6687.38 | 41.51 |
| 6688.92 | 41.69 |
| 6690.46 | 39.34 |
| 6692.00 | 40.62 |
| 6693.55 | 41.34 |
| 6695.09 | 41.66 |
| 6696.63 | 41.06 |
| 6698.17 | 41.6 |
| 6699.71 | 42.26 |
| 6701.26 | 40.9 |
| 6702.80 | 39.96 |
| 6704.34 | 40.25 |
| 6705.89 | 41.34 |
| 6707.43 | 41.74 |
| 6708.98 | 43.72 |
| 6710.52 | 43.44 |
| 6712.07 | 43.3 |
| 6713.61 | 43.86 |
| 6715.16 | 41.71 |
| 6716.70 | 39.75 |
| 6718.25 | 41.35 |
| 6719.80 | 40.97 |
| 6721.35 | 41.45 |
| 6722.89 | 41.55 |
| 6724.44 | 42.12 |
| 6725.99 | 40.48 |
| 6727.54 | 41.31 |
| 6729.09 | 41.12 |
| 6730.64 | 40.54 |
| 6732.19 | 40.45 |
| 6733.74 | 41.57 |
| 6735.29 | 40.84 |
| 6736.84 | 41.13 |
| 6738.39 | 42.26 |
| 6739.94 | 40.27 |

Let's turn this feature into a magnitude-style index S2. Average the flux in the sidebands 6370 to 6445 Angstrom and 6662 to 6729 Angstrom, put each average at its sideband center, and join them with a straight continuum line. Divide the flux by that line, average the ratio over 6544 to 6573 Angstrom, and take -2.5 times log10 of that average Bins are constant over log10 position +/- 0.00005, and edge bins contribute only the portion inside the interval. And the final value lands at 0.12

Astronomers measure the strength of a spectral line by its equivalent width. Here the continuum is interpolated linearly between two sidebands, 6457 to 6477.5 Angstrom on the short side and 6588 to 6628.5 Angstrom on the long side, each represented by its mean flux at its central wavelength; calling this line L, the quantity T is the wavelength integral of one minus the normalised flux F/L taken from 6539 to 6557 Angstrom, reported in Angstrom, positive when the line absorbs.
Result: 0.5 Angstrom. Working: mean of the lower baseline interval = 42.7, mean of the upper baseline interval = 41.9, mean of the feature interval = 41.1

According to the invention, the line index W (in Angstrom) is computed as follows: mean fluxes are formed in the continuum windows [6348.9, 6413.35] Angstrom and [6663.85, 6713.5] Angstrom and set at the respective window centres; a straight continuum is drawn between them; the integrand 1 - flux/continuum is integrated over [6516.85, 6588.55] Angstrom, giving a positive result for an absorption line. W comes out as 3.4 Angstrom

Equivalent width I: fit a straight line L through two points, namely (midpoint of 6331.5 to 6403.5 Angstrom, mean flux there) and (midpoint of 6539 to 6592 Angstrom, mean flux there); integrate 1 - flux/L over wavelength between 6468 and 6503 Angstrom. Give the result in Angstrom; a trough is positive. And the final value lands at -1.06 Angstrom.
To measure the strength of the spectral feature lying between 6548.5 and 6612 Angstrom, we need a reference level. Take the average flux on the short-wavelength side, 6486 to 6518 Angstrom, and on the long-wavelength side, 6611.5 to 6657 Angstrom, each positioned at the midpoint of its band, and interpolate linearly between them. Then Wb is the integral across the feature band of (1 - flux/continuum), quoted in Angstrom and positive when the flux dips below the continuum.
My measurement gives 2.7 Angstrom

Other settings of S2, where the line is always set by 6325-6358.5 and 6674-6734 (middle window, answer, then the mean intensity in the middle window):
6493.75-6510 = 0.02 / 42.1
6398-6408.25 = 0.01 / 43.4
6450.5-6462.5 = 0.01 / 43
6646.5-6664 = 0.02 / 41.2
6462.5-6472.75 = 0.02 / 42.4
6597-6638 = 0.01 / 41.8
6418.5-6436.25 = -0.01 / 44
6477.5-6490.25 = -0.01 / 43.5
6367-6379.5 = -0.01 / 44.3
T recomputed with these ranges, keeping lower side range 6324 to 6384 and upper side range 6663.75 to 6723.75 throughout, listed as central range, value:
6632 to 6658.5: 0.17 Angstrom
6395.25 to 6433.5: 0.04 Angstrom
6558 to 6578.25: 2.55 Angstrom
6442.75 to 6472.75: 0.42 Angstrom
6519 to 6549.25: 0.31 Angstrom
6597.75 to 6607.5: 0.06 Angstrom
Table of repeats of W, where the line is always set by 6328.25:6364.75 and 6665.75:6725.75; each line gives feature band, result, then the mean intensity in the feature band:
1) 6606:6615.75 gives 0.2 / 41.5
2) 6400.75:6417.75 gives 0.1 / 43.4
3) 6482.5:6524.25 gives 0.5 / 42.5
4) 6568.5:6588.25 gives 0.5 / 41.3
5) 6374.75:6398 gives -0.1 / 44.1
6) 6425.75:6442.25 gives -0.2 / 44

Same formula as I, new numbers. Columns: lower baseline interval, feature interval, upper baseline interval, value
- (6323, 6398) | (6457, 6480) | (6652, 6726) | 0.2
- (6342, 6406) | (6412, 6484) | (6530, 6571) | -2.1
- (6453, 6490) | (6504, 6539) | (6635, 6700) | 0.0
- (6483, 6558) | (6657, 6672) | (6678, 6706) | 0.2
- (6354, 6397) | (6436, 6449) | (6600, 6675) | 0.0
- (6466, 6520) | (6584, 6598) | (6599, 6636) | -0.1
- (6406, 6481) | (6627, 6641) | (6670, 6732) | 0.1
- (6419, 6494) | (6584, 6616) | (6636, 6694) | 0.0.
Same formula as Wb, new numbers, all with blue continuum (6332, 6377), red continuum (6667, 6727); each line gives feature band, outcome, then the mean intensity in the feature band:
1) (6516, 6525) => 0.1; 42.6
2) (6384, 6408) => 0.2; 43.5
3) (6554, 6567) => 2.2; 35.4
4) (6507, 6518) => 0.2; 42.2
